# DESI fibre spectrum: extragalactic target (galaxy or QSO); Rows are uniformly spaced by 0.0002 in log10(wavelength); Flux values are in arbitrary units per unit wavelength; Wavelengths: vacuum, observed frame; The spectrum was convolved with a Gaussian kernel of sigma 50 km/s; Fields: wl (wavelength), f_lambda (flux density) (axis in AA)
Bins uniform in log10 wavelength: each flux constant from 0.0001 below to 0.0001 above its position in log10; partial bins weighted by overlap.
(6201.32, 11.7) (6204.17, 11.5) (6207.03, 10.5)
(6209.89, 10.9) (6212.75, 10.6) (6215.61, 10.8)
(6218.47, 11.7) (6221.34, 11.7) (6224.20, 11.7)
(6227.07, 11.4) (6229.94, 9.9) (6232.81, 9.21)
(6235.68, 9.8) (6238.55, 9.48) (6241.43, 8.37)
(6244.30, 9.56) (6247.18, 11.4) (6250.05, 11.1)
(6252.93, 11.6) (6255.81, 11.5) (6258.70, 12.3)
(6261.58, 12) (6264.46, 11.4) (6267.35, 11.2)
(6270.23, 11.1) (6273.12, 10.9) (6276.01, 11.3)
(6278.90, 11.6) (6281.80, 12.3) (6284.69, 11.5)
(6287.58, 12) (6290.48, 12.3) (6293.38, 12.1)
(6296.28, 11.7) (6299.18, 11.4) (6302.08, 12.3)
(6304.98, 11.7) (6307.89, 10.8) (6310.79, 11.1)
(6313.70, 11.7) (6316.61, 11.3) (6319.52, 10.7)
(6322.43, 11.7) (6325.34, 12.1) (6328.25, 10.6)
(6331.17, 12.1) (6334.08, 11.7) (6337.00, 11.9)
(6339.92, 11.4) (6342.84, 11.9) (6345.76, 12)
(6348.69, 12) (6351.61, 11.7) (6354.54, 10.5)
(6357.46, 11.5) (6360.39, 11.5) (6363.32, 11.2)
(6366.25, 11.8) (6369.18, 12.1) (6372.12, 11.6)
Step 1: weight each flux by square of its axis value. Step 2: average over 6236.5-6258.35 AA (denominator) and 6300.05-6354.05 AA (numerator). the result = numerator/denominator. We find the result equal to 1.1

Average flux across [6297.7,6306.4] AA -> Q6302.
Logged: 11.8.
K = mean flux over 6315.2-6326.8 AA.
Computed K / 11.5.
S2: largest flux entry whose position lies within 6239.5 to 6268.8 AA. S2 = 12.3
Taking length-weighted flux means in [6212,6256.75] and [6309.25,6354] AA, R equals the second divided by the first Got 1.1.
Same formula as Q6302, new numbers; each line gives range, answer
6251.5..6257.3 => 11.5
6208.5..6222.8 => 11.1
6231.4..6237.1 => 9.51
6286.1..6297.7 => 12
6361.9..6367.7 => 11.5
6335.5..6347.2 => 11.8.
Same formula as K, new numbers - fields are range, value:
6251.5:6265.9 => 11.8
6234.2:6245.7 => 9.3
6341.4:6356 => 11.6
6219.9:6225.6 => 11.7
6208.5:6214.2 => 10.8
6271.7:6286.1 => 11.5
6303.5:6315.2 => 11.3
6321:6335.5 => 11.6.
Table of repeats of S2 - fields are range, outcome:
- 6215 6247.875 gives 11.7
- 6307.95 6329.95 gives 12.1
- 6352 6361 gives 11.5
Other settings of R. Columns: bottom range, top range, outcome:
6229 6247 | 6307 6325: 1.19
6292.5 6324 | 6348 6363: 0.99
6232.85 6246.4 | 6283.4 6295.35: 1.27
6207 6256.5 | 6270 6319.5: 1.09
